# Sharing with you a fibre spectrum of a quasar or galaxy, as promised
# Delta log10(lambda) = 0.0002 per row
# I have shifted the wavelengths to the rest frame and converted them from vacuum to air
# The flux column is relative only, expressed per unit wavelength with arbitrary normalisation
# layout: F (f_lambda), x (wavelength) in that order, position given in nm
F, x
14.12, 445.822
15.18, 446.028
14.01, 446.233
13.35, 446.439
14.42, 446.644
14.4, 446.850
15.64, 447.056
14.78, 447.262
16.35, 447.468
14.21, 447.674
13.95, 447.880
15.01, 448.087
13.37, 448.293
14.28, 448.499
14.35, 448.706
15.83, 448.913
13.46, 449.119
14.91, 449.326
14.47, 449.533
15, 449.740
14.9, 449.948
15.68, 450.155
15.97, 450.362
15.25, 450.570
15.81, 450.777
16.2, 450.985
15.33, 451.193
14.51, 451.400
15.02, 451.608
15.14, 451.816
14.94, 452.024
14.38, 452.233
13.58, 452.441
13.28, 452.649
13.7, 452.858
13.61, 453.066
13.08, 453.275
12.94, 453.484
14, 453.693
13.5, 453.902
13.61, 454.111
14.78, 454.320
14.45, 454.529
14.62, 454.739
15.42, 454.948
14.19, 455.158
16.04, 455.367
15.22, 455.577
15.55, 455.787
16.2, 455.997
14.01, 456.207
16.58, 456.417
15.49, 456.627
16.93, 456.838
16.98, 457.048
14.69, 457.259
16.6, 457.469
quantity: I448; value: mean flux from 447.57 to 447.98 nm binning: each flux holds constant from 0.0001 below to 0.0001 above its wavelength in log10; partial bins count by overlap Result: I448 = 14.1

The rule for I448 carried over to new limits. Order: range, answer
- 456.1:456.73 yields 15.4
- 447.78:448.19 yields 14.5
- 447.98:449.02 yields 14.6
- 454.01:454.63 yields 14.3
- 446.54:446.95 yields 14.4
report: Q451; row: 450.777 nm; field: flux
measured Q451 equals 15.81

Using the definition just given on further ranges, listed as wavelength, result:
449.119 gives 13.46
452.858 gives 13.7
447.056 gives 15.64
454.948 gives 15.42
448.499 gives 14.28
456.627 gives 15.49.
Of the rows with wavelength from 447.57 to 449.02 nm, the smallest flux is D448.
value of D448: 13.37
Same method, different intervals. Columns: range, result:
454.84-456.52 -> 14.01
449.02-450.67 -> 13.46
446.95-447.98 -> 13.95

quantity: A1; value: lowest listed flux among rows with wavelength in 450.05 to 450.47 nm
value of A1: 15.68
